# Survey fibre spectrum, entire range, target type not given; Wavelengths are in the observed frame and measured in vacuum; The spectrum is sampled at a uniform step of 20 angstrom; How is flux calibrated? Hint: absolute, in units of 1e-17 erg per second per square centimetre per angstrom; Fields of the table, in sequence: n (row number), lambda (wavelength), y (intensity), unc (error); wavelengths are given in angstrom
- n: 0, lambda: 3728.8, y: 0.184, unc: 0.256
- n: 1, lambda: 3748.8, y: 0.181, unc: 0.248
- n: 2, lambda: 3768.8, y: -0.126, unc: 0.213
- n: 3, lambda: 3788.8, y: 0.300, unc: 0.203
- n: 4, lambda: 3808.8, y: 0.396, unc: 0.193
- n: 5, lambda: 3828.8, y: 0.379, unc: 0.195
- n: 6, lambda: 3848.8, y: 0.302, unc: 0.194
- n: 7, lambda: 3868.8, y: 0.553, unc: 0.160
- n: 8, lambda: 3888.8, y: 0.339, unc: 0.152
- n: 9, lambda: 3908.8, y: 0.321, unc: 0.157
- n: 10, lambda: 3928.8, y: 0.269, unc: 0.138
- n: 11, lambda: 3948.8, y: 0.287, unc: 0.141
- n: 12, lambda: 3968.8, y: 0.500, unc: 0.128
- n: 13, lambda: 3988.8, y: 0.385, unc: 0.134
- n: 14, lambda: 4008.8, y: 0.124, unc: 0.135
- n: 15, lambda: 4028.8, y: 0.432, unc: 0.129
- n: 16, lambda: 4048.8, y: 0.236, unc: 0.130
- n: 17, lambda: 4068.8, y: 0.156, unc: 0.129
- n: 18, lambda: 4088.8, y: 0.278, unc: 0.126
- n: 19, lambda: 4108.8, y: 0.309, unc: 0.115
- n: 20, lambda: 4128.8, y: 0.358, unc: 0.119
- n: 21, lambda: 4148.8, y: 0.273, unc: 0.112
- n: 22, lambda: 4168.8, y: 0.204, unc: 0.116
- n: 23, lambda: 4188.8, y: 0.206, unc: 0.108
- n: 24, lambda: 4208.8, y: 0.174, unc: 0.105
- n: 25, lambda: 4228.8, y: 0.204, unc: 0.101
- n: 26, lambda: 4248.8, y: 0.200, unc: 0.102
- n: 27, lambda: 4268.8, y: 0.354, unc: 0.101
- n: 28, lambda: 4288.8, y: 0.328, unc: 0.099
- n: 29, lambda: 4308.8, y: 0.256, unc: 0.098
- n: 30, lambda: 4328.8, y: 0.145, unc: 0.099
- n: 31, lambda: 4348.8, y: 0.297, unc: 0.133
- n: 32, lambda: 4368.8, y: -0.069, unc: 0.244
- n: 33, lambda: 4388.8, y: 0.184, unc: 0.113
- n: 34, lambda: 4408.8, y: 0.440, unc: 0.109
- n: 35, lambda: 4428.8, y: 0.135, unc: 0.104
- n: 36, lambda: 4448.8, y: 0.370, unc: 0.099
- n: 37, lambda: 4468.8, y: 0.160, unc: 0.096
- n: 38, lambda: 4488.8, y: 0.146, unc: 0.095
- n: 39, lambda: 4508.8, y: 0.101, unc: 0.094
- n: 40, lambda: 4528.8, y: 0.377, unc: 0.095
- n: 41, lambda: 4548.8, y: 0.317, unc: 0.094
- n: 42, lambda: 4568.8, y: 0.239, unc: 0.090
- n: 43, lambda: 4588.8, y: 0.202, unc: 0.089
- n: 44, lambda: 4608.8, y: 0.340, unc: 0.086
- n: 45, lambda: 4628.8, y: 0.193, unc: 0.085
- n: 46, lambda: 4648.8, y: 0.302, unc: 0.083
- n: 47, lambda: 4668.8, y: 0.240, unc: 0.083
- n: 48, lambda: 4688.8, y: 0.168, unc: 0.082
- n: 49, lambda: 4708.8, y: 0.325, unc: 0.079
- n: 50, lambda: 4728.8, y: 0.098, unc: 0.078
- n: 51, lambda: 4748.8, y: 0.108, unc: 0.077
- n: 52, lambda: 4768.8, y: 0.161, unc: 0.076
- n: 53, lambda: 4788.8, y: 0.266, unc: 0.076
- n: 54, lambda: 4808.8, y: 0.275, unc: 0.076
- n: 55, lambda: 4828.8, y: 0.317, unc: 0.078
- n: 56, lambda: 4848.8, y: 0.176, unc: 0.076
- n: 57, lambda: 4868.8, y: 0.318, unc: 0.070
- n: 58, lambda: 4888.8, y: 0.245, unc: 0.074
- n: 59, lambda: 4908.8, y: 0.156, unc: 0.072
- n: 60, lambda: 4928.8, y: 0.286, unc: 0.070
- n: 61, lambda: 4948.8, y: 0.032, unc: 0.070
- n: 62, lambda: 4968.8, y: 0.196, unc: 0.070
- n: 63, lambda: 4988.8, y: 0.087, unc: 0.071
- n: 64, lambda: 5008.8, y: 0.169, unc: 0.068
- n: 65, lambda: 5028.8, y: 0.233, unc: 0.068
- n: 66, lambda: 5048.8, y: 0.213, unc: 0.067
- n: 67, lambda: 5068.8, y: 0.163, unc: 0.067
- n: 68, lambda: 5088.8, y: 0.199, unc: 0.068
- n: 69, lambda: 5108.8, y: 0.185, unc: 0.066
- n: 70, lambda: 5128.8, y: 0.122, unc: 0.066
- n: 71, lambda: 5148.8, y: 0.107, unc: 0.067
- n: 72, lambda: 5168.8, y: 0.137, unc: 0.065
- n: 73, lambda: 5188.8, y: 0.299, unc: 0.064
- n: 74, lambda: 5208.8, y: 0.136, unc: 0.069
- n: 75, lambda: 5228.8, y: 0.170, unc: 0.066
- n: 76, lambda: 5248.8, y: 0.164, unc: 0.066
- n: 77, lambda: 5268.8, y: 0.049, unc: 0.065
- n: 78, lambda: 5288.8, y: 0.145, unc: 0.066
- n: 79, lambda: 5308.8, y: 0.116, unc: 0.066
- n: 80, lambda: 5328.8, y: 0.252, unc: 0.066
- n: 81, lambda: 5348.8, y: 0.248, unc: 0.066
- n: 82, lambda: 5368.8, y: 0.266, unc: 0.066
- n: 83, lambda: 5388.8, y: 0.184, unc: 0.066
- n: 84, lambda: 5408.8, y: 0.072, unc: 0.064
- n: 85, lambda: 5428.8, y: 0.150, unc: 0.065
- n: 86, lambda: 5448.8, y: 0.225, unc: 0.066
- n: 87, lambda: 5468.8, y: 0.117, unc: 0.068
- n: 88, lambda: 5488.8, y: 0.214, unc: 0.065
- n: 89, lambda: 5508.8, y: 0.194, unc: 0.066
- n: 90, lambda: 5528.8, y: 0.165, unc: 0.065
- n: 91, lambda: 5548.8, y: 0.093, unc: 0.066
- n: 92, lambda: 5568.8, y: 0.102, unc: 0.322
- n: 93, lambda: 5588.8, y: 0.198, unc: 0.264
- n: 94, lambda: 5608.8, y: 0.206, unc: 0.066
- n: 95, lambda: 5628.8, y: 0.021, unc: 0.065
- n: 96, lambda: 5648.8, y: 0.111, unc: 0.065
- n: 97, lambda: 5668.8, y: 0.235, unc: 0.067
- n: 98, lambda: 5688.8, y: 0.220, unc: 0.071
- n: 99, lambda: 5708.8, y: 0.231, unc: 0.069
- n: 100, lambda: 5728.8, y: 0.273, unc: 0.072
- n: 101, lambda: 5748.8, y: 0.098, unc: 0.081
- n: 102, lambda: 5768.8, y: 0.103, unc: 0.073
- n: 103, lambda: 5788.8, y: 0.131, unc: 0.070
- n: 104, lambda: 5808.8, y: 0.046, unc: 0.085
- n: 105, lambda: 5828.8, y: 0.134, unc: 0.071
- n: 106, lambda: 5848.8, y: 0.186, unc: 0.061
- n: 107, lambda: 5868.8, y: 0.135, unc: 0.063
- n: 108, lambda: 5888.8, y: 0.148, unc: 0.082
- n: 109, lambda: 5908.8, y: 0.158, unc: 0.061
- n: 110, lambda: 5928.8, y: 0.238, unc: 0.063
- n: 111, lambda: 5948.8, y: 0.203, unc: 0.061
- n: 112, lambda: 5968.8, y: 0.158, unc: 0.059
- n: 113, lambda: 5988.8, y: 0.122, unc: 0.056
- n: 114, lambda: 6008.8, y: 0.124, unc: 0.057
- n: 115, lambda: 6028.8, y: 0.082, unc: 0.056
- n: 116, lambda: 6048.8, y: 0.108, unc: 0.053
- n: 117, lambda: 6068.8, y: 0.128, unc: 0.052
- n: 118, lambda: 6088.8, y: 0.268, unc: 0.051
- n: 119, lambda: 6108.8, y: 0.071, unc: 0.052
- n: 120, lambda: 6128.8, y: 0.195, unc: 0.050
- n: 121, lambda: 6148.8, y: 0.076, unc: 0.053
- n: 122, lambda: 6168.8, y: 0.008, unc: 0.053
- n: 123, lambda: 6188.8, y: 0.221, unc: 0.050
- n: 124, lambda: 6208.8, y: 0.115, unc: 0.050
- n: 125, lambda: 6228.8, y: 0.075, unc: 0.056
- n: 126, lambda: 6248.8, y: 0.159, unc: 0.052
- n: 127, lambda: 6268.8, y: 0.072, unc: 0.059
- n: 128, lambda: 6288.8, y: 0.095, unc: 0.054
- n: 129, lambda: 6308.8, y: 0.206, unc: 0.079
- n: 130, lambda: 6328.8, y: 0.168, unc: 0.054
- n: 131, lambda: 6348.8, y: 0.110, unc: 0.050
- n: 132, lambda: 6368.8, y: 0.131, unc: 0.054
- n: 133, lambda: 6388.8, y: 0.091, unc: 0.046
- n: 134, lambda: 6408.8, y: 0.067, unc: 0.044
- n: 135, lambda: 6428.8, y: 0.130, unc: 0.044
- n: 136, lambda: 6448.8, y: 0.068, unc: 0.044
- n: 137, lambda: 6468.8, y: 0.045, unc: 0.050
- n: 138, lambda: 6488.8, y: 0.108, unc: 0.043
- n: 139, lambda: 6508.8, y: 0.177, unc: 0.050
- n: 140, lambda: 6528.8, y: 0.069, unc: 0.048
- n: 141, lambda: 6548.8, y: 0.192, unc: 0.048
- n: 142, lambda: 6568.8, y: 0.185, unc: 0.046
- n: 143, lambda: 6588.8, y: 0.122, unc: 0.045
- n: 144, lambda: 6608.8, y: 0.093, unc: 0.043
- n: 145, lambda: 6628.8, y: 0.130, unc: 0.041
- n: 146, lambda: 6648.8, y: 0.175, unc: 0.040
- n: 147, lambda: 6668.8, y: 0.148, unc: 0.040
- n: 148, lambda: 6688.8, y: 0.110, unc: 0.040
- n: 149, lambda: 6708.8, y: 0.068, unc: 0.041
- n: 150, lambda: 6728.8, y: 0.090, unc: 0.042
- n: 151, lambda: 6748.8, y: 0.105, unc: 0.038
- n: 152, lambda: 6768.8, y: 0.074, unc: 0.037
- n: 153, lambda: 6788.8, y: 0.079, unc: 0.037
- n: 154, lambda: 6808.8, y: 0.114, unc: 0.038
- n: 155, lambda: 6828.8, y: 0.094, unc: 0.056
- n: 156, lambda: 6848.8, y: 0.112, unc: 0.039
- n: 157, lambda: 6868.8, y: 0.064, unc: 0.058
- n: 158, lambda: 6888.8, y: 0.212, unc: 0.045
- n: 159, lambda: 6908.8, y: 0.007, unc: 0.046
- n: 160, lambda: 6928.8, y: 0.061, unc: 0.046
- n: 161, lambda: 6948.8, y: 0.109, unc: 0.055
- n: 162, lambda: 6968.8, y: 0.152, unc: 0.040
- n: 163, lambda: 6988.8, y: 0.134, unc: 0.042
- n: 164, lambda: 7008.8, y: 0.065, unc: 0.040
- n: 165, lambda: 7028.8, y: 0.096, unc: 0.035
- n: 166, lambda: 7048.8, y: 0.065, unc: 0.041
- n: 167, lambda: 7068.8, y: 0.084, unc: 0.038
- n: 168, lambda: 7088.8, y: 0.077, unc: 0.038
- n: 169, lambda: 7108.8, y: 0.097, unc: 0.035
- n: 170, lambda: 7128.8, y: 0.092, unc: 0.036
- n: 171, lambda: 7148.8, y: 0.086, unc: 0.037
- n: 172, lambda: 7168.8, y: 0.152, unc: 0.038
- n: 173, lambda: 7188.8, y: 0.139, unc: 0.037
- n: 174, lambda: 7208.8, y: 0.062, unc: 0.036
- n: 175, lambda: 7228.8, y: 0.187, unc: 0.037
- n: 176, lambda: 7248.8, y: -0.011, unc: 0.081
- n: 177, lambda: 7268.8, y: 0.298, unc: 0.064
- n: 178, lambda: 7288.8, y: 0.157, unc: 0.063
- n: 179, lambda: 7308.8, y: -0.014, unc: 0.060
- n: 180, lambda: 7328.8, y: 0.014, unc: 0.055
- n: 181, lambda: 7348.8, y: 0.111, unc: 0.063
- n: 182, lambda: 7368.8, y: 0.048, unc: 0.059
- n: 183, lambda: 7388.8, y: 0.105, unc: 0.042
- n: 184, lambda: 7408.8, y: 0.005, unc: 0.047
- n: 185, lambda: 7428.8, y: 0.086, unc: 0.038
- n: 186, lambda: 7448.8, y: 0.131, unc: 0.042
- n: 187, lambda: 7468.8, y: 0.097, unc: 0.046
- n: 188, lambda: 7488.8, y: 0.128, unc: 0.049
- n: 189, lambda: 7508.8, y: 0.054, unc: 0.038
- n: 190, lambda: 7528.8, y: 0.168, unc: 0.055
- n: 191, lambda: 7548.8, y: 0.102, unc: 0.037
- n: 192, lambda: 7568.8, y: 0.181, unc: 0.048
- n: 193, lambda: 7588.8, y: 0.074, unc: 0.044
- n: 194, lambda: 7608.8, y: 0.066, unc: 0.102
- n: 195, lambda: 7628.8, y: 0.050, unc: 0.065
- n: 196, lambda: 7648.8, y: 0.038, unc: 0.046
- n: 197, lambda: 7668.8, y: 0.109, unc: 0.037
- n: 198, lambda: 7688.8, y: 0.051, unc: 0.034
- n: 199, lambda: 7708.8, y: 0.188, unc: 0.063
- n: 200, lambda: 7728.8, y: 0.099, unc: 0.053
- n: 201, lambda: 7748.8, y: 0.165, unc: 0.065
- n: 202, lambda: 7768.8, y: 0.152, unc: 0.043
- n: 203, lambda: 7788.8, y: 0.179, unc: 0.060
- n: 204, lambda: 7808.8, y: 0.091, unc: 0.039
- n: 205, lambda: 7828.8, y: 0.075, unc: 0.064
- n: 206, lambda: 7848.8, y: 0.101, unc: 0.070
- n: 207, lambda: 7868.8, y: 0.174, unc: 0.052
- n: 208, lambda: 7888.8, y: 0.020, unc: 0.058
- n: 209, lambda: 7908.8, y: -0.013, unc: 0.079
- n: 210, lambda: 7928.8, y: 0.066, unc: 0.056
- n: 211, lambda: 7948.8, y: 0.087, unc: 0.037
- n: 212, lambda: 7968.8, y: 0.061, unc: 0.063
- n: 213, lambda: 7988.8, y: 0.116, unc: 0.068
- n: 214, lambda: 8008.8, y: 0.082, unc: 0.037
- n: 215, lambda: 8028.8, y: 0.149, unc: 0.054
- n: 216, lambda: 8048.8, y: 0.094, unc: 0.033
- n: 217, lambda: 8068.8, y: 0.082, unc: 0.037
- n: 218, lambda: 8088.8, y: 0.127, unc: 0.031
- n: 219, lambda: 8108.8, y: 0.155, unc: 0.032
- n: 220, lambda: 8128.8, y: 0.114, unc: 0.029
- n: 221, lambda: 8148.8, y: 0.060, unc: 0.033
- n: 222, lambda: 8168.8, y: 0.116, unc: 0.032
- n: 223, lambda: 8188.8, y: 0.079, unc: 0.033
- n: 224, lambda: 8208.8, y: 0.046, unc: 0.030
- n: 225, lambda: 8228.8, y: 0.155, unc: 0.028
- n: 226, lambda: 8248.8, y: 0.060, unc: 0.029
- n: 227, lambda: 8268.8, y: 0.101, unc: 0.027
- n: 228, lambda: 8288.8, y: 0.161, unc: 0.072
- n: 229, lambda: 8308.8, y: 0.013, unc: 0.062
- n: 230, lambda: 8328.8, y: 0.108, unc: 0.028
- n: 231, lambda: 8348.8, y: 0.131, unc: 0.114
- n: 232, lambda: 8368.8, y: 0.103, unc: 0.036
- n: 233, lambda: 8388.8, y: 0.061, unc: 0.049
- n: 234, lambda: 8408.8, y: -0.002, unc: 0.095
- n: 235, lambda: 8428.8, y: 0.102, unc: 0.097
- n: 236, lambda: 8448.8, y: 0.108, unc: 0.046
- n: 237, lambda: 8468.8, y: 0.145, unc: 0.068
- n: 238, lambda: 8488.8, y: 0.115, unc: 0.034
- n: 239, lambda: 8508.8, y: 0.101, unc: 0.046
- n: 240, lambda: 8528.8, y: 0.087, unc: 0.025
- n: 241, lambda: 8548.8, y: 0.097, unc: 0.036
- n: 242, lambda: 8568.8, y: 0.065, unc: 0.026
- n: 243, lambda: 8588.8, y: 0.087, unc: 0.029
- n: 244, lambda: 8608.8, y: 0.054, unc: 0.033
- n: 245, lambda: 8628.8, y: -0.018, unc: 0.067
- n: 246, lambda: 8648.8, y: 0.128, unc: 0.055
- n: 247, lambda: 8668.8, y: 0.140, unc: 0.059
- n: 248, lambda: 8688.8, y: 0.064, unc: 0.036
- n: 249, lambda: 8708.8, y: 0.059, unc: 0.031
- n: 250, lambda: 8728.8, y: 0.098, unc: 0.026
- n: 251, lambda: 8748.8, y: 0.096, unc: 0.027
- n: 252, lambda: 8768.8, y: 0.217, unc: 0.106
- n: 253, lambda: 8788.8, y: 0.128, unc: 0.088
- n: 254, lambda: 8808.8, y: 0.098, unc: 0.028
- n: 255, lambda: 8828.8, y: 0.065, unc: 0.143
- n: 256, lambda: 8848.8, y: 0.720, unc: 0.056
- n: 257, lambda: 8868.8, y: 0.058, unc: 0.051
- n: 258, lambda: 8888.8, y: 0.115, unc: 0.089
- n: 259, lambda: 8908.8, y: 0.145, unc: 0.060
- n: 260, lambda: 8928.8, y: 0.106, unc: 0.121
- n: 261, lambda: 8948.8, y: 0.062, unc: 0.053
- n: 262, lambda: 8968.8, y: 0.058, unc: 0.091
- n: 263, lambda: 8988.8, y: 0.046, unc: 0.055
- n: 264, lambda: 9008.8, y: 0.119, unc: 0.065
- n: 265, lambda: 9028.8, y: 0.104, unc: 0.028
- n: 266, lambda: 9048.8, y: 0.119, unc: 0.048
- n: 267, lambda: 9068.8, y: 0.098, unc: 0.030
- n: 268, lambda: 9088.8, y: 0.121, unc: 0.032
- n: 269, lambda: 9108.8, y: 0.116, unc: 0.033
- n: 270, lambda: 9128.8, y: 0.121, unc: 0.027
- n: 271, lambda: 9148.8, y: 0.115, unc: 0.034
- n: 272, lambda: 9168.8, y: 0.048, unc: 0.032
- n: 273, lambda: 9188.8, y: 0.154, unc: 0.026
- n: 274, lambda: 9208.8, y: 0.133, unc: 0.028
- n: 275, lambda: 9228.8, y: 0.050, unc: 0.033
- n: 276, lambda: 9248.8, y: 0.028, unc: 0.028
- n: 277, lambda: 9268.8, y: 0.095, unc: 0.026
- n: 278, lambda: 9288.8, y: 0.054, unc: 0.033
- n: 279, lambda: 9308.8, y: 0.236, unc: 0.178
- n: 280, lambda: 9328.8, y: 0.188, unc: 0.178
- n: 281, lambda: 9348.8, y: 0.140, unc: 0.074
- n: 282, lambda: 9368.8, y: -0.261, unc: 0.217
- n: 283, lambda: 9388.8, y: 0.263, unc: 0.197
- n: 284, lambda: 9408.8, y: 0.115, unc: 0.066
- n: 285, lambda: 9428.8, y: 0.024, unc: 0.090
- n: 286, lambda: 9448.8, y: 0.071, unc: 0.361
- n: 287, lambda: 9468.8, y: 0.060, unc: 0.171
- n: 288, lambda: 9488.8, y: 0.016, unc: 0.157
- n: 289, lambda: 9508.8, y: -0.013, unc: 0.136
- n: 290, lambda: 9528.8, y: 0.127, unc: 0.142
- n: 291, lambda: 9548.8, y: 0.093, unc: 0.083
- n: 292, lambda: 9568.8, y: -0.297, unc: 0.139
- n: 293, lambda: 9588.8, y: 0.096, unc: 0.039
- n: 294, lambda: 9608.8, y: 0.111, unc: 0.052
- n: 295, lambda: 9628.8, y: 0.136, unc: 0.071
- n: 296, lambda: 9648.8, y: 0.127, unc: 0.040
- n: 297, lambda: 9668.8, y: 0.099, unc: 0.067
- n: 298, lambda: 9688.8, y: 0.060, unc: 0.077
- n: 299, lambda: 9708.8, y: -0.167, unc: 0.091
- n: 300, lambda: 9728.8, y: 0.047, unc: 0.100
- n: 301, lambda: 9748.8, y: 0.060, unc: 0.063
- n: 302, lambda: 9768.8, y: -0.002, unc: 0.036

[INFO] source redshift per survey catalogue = 1.37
